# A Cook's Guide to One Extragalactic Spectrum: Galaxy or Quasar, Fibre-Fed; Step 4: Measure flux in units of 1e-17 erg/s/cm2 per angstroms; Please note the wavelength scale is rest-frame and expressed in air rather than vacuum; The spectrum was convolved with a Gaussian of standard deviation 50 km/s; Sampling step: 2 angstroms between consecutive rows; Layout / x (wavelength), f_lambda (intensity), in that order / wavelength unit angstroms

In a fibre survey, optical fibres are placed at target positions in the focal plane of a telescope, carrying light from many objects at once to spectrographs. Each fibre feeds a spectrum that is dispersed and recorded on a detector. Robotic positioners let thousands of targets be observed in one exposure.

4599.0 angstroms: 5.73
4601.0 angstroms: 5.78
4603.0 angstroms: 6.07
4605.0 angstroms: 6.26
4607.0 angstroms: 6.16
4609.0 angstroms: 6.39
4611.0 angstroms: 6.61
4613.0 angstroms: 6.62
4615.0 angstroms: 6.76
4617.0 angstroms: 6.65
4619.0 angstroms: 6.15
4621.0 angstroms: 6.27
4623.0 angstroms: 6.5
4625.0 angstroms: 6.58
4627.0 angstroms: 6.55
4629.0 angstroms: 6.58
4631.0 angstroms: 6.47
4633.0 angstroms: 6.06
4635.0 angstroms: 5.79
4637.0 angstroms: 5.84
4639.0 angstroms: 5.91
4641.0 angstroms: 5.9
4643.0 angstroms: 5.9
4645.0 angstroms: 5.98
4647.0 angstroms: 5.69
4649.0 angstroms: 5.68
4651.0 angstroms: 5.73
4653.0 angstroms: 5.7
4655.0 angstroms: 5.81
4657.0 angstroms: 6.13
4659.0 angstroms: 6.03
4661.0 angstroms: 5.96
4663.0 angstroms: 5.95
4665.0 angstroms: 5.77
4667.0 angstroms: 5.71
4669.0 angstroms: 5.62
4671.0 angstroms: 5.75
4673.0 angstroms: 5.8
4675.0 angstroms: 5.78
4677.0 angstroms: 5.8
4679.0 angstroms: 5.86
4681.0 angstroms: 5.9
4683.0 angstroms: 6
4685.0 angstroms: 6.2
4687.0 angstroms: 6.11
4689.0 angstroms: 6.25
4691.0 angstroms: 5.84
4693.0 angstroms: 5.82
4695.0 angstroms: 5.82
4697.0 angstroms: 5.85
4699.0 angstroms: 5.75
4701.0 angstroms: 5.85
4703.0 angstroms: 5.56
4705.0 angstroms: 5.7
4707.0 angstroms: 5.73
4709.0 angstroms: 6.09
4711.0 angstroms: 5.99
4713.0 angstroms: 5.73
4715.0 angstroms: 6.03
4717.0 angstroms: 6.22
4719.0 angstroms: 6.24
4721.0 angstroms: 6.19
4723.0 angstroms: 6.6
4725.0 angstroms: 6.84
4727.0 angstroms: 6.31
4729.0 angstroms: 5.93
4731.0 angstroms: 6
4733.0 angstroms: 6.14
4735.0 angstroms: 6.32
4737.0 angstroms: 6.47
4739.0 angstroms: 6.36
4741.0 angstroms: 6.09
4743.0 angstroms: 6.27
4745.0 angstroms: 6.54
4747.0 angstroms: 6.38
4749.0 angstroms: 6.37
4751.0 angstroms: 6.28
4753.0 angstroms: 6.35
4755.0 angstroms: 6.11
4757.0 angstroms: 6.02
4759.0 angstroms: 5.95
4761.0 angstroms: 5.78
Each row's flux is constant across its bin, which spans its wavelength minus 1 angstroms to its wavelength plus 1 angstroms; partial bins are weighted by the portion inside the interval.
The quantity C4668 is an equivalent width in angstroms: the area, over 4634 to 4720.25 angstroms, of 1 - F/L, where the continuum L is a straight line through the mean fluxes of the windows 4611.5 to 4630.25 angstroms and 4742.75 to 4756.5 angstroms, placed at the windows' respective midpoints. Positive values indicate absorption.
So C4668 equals 7.41 angstroms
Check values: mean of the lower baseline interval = 6.52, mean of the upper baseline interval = 6.32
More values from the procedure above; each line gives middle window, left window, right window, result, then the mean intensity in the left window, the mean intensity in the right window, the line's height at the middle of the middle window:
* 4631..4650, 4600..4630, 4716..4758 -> 1.4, 6.4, 6.29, 6.37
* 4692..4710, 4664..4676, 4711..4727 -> 0.8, 5.74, 6.25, 6.06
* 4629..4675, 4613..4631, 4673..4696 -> 2.6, 6.51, 5.94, 6.23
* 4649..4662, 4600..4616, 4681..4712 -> 0.5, 6.33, 5.9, 6.1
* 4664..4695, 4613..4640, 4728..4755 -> 2.1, 6.33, 6.26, 6.3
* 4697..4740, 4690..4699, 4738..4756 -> -0.3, 5.82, 6.31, 6.04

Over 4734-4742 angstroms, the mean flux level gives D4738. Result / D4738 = 6.31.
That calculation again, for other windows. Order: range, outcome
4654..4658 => 5.97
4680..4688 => 6.05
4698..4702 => 5.8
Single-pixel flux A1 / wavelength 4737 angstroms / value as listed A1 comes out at 6.47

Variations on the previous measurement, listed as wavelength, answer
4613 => 6.62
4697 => 5.85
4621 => 6.27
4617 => 6.65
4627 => 6.55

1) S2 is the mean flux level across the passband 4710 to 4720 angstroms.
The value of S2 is 6.04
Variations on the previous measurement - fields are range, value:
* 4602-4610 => 6.22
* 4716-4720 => 6.23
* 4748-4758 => 6.23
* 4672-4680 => 5.81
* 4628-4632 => 6.53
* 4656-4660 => 6.08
